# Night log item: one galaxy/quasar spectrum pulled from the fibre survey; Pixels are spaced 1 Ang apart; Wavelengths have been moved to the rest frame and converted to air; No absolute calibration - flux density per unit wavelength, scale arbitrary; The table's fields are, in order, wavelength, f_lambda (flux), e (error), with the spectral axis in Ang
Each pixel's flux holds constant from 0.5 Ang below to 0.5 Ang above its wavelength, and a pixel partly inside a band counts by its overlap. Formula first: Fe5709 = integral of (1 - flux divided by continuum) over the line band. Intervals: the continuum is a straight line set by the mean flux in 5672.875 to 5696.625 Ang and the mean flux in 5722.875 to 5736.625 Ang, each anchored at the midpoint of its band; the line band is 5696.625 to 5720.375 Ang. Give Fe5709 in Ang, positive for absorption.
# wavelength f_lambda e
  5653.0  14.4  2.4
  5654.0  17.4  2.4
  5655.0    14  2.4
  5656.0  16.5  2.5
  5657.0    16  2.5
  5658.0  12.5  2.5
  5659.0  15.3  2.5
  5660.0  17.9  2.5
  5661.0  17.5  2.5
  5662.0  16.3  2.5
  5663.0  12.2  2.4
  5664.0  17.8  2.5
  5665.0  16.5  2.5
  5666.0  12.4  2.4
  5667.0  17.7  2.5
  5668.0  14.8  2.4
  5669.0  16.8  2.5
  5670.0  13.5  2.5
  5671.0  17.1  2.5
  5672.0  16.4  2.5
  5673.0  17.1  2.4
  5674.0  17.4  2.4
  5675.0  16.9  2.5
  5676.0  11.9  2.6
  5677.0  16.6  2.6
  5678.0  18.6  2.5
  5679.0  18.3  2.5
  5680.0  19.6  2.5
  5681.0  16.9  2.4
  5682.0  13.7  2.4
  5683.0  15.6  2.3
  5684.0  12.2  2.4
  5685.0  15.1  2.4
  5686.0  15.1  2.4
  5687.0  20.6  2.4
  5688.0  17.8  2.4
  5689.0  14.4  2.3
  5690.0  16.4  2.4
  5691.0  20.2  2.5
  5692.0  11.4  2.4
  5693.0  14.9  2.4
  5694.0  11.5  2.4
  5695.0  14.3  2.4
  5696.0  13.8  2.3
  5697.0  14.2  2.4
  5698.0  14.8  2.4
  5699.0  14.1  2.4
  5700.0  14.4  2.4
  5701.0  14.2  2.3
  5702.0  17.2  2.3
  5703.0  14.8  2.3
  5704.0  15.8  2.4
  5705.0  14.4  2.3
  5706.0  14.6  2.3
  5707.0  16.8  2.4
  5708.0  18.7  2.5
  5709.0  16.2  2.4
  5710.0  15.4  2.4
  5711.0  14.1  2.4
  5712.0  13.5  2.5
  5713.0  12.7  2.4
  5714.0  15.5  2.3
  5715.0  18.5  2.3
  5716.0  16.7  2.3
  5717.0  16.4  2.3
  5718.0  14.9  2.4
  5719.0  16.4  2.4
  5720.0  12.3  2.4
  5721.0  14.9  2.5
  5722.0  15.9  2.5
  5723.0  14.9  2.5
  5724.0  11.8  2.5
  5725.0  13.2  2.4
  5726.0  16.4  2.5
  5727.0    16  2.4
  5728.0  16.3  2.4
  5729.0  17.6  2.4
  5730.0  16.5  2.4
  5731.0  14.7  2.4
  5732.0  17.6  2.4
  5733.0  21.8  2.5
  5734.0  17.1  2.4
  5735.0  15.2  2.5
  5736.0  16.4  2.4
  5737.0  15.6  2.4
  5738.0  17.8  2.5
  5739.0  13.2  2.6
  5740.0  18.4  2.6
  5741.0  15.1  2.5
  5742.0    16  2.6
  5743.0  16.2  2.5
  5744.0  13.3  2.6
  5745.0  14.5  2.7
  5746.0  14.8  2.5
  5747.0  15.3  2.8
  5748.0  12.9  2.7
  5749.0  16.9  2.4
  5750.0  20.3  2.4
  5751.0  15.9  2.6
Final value 1.0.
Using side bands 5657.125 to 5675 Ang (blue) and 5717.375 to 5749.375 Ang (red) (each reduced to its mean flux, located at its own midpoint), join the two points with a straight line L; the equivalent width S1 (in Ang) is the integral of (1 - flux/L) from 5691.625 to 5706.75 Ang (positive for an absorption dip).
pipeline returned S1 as 1.33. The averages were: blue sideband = 15.9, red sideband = 15.6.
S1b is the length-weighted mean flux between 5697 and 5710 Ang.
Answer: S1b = 15.4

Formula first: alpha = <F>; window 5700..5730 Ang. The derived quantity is 15.4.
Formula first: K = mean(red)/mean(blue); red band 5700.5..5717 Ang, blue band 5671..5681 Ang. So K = 0.92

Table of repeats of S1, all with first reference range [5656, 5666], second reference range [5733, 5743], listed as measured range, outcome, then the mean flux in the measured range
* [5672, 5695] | -0.18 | 16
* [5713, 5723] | 0.41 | 15.5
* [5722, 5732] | 0.53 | 15.4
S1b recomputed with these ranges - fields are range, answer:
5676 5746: 15.6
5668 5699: 15.7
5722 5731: 15.3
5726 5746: 16.2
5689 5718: 15.2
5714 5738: 16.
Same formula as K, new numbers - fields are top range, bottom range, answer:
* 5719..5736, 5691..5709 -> 1.06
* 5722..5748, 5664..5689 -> 0.97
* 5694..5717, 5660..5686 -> 0.95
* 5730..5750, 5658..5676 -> 1.01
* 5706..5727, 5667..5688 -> 0.94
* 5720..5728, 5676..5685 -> 0.91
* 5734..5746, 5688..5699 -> 1.06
